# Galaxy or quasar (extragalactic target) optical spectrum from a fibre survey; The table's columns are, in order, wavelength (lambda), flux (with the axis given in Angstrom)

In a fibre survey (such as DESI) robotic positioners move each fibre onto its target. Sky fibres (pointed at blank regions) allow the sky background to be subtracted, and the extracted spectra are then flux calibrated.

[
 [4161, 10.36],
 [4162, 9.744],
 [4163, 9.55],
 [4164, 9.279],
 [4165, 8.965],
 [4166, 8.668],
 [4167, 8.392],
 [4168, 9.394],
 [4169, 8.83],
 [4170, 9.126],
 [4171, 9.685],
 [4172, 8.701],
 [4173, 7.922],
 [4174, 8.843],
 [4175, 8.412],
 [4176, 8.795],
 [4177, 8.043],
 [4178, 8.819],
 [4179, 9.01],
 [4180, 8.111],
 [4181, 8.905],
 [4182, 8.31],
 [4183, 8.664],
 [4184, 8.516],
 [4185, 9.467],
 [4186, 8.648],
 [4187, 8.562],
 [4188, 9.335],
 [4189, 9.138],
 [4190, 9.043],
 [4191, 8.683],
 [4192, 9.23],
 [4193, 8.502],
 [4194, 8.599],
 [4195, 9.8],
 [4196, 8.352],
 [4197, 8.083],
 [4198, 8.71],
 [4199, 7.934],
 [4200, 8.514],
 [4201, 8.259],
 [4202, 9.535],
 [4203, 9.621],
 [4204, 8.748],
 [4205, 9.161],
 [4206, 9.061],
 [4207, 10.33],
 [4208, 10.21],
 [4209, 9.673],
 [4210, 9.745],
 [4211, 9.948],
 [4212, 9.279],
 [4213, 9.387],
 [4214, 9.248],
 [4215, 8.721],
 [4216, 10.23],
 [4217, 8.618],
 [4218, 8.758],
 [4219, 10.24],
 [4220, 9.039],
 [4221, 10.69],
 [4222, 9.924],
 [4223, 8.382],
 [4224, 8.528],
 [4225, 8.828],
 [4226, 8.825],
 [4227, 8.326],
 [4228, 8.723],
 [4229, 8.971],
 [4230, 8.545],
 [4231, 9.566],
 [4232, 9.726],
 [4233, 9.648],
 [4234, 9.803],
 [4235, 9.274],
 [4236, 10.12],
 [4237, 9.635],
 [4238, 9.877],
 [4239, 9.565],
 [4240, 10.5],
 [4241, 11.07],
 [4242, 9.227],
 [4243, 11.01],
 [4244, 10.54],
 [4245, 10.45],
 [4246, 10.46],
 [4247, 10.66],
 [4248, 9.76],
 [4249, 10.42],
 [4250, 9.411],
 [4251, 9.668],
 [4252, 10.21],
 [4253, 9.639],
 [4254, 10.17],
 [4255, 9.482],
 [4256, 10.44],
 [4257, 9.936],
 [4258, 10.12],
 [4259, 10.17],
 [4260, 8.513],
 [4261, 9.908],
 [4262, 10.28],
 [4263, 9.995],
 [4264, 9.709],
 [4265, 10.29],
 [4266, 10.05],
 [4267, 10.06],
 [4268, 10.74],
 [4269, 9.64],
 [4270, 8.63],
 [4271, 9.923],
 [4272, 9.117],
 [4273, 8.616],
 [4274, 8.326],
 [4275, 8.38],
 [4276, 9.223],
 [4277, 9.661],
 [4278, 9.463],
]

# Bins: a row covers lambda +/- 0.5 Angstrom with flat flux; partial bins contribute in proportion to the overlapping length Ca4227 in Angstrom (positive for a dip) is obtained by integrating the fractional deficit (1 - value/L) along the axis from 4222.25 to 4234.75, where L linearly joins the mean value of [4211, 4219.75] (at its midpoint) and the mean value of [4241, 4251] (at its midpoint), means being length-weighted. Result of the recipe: 0.9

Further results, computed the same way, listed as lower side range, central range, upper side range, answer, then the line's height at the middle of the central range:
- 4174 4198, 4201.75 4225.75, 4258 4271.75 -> -0.74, 9.13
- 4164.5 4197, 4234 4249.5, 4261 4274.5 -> -1.26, 9.39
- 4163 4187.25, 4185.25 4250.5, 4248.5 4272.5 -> -0.40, 9.31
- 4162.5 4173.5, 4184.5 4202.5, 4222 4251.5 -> 0.80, 9.21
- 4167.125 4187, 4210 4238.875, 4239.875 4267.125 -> 0.71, 9.56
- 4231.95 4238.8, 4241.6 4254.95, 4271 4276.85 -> -0.94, 9.44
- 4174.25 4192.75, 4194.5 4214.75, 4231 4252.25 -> 0.11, 9.22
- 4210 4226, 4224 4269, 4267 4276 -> -2.63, 9.27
